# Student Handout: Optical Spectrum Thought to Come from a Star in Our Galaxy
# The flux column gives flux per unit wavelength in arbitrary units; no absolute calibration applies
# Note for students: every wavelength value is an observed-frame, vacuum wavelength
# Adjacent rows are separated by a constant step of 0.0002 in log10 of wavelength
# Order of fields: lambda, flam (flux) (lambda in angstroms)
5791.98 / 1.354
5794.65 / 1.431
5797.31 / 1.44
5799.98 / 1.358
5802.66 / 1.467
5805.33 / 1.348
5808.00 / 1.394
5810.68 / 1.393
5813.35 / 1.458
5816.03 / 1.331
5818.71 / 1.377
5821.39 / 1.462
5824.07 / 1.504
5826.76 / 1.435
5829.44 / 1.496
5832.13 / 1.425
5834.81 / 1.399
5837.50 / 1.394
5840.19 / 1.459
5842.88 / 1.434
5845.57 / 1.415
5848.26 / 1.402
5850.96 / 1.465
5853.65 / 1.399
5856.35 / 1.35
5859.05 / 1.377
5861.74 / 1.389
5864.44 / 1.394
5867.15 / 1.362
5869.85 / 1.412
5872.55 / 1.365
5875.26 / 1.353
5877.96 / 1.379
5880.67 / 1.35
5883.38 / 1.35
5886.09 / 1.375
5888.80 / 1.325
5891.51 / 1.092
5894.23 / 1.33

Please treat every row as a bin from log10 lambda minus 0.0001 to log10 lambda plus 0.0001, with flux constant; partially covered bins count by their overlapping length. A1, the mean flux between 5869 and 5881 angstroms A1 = 1.37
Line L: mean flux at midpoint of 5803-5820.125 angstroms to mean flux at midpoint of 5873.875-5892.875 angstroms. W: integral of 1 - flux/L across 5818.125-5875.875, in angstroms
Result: -2.54 angstroms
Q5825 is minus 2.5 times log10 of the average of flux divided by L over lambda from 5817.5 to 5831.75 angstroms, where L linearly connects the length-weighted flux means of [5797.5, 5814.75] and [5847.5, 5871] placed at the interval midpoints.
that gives -0.04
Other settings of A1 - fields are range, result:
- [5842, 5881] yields 1.39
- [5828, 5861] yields 1.42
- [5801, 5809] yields 1.4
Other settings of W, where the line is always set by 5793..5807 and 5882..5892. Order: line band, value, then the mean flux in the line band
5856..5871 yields -0.58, 1.38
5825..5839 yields -0.64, 1.43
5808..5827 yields -0.46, 1.42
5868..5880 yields -0.52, 1.38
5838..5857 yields -0.97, 1.42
